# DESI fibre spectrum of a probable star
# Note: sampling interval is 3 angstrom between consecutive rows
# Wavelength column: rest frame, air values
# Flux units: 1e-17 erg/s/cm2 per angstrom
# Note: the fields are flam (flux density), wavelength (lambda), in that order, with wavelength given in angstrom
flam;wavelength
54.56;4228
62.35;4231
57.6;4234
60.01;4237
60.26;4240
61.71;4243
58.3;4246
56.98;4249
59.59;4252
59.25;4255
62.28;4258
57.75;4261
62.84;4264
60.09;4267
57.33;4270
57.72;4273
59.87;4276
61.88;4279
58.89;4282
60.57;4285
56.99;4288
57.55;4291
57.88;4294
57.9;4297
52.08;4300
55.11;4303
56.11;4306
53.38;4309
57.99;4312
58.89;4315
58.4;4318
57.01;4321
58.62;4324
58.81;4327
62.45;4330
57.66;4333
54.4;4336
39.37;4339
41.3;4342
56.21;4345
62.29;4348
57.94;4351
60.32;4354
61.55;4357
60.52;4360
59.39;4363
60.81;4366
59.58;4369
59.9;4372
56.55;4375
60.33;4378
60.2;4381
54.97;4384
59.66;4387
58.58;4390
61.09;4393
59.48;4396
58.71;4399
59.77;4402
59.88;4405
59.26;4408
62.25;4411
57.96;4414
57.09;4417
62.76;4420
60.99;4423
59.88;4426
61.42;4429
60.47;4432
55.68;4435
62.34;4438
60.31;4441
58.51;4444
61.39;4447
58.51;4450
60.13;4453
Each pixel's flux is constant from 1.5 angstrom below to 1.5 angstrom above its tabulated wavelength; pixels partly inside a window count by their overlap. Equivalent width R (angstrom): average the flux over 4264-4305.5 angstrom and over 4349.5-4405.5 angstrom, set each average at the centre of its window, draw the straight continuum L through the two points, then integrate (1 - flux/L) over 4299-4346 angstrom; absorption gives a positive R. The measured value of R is 3.0 angstrom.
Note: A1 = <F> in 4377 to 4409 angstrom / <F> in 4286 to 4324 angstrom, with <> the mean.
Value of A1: 1.04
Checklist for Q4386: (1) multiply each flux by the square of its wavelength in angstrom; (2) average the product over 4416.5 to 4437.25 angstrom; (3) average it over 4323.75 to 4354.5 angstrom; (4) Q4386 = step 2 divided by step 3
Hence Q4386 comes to 1.1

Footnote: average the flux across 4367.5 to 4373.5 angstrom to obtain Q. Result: 59.7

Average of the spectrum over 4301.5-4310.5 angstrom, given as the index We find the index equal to 54.9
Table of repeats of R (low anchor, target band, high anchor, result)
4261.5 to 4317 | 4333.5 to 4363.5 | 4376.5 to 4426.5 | 1.8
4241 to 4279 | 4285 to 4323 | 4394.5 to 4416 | 1.8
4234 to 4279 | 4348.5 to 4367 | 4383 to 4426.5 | -0.2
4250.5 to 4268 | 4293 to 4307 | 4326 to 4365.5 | 0.7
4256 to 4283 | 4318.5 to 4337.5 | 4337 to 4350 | -2.1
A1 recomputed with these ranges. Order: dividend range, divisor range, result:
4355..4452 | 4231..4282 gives 1.00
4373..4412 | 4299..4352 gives 1.07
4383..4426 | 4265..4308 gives 1.03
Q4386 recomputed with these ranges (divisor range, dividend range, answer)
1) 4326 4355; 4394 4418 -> 1.11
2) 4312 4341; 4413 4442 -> 1.12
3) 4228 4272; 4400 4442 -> 1.09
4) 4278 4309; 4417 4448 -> 1.12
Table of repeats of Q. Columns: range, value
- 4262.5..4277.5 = 59.6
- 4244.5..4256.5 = 58.5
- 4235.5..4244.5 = 60.7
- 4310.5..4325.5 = 58.2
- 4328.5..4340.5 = 53.5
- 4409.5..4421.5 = 60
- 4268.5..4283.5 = 59.1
